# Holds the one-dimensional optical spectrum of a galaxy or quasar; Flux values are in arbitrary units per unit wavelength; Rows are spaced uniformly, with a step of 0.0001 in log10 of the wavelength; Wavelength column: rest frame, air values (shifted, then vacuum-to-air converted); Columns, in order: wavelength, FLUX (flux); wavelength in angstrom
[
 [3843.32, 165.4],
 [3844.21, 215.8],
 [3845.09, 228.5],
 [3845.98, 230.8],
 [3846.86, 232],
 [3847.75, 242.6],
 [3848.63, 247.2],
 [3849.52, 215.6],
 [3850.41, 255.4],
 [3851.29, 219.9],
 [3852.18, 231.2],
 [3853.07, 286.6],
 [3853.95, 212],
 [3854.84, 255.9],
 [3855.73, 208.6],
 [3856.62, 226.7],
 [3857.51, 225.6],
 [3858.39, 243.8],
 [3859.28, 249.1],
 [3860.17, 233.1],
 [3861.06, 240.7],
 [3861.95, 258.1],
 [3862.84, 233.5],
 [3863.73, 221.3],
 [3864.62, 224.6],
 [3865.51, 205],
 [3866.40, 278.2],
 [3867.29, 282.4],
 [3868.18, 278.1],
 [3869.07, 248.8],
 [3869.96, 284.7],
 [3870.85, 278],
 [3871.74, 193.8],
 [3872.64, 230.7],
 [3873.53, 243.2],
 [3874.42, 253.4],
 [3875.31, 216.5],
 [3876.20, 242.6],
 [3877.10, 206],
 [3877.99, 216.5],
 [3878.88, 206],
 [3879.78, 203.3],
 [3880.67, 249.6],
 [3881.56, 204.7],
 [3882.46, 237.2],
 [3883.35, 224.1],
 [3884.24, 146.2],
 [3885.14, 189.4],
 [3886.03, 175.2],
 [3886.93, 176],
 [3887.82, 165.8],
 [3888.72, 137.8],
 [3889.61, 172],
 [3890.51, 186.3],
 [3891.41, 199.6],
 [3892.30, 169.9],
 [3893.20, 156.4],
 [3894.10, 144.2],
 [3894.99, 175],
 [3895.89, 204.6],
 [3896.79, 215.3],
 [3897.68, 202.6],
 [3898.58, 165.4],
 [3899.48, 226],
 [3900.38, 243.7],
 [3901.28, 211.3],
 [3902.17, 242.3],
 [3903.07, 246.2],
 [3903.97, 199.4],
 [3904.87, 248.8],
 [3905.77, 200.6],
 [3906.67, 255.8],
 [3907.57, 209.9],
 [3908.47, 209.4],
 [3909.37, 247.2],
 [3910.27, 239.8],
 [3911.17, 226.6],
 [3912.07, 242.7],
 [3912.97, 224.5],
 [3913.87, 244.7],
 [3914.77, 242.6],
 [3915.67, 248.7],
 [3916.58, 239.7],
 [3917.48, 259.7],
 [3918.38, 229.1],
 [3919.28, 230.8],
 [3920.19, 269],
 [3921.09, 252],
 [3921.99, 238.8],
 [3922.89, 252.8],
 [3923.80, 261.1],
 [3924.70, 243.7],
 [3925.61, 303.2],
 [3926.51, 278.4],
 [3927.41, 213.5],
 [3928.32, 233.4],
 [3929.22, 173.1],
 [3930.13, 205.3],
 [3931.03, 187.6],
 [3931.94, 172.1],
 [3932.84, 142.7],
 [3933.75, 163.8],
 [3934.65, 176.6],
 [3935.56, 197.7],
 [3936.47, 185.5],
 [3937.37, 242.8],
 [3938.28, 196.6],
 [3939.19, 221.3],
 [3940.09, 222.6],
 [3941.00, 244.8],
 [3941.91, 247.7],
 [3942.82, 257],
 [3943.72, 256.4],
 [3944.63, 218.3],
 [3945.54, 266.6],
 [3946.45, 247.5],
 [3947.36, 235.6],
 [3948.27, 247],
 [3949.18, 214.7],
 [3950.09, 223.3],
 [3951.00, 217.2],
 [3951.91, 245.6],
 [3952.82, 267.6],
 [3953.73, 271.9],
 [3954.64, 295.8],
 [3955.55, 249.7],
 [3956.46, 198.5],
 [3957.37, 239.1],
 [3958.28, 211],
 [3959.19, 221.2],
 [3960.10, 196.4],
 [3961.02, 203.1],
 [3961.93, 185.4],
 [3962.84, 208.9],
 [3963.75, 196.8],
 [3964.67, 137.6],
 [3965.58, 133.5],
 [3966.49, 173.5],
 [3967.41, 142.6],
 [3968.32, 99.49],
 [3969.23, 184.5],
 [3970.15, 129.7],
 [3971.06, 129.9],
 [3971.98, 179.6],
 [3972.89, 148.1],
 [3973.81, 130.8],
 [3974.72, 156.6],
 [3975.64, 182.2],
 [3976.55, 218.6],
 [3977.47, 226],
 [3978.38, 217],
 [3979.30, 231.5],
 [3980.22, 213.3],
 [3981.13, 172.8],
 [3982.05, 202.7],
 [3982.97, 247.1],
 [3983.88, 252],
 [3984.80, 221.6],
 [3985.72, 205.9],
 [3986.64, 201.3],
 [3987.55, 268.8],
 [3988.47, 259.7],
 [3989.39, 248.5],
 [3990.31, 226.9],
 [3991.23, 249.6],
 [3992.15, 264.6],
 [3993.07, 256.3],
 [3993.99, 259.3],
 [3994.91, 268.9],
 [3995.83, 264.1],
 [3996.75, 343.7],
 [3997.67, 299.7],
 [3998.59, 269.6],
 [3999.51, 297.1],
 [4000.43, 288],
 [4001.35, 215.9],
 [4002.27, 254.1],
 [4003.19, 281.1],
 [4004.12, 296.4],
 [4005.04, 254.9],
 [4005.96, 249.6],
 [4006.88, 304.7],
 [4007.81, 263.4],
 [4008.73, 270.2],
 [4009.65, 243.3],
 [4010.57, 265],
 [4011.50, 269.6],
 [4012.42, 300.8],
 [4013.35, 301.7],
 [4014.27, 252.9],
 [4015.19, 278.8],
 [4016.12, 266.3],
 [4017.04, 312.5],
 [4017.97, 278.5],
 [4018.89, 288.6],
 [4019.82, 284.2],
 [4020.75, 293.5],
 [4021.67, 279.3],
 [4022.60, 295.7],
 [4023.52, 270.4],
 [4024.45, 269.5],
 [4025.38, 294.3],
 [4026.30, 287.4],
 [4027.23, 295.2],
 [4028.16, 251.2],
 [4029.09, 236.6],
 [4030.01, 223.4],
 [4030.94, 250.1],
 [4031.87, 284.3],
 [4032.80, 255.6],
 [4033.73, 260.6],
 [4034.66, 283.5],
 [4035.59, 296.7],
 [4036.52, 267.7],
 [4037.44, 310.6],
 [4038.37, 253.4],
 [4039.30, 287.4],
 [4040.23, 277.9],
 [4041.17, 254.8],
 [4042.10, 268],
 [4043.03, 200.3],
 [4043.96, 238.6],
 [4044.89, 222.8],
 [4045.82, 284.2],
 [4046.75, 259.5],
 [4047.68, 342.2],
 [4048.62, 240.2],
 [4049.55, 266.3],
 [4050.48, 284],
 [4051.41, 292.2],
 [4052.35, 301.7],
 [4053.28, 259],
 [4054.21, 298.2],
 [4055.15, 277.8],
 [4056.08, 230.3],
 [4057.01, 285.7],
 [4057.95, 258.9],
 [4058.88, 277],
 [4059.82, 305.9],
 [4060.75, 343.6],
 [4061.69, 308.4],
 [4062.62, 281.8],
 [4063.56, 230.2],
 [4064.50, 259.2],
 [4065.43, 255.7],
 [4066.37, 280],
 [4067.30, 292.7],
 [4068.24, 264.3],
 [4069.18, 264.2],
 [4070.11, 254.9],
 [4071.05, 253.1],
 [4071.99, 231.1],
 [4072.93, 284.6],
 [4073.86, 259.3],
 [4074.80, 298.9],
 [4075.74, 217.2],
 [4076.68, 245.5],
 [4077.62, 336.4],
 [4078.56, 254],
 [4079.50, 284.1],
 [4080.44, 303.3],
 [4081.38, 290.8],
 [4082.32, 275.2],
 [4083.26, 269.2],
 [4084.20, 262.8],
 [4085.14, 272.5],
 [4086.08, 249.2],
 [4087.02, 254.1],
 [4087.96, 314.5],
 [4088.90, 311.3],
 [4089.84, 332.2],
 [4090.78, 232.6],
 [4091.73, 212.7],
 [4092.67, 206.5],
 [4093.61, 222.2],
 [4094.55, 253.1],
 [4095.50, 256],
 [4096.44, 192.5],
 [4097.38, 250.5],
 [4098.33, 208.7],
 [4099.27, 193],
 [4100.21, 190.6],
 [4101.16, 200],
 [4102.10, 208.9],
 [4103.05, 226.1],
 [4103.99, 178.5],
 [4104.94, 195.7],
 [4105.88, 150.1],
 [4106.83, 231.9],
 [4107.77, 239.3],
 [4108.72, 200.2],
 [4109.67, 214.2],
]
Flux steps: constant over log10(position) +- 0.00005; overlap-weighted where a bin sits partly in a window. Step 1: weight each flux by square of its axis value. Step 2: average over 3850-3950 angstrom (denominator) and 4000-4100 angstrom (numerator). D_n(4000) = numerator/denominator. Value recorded 1.3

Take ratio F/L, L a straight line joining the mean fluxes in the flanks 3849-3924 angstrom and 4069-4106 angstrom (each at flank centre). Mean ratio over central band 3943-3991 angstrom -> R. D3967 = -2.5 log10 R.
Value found 0.12 mag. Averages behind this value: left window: 224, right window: 248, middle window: 209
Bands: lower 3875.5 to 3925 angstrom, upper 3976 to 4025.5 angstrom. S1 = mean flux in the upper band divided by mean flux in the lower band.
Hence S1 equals 1.21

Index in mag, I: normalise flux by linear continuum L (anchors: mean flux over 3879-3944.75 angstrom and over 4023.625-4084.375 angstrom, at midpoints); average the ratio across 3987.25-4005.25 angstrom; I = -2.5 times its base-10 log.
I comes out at -0.08 mag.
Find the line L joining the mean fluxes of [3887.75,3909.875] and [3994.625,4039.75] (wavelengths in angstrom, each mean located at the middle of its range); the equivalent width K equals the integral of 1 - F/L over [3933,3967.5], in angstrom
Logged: 2.4 angstrom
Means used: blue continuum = 202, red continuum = 276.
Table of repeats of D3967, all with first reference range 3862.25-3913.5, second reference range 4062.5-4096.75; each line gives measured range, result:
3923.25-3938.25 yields 0.08 mag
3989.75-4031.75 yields -0.11 mag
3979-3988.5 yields 0.08 mag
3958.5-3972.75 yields 0.36 mag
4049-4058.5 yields -0.07 mag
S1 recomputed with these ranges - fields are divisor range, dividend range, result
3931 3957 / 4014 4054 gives 1.21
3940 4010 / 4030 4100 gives 1.17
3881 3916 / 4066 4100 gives 1.26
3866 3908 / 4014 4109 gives 1.23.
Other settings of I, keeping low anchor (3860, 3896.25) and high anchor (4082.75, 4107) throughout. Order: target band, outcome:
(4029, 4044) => -0.15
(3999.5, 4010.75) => -0.18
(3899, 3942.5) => -0.04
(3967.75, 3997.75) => 0.04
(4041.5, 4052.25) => -0.16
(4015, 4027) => -0.25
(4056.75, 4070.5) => -0.20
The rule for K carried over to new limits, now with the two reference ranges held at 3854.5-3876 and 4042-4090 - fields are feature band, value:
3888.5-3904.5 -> 3.3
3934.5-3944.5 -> 1.2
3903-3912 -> 0.7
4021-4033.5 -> -0.1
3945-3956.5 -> 0.4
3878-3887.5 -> 1.7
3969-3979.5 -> 3.4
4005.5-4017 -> -0.4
